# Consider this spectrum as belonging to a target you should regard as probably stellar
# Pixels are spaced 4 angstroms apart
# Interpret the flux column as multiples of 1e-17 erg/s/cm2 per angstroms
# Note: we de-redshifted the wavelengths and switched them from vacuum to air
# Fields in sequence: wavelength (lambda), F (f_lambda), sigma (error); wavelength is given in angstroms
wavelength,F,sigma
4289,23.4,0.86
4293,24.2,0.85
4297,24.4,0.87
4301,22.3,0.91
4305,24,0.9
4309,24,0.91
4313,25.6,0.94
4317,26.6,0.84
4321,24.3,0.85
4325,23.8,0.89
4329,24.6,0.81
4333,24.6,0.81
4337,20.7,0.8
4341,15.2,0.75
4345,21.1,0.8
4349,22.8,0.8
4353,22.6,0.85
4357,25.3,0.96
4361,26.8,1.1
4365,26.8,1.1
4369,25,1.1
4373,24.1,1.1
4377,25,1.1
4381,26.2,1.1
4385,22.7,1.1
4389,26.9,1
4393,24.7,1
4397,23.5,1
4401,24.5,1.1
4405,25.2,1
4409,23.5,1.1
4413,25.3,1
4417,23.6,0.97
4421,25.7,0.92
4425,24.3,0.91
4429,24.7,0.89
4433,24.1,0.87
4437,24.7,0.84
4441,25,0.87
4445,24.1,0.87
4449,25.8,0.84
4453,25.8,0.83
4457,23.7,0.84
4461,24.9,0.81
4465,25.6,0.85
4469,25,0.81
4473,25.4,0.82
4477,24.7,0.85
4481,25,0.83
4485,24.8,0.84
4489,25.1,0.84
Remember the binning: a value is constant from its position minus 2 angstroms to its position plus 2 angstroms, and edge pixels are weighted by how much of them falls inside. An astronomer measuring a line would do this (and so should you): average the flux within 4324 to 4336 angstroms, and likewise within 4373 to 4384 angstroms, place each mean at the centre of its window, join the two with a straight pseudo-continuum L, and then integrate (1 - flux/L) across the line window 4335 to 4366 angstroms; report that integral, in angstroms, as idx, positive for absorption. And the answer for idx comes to 2.51 angstroms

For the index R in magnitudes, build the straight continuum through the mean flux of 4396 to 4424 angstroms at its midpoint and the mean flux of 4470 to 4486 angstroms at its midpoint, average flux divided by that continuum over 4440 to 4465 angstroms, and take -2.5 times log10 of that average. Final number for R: -0.01 mag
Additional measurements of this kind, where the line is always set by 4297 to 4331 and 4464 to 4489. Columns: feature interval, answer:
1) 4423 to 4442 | 0.02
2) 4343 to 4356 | 0.10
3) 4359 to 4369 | -0.08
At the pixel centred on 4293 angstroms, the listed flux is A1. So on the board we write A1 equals 24.2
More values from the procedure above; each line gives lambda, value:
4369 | 25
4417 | 23.6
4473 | 25.4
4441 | 25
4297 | 24.4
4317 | 26.6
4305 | 24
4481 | 25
